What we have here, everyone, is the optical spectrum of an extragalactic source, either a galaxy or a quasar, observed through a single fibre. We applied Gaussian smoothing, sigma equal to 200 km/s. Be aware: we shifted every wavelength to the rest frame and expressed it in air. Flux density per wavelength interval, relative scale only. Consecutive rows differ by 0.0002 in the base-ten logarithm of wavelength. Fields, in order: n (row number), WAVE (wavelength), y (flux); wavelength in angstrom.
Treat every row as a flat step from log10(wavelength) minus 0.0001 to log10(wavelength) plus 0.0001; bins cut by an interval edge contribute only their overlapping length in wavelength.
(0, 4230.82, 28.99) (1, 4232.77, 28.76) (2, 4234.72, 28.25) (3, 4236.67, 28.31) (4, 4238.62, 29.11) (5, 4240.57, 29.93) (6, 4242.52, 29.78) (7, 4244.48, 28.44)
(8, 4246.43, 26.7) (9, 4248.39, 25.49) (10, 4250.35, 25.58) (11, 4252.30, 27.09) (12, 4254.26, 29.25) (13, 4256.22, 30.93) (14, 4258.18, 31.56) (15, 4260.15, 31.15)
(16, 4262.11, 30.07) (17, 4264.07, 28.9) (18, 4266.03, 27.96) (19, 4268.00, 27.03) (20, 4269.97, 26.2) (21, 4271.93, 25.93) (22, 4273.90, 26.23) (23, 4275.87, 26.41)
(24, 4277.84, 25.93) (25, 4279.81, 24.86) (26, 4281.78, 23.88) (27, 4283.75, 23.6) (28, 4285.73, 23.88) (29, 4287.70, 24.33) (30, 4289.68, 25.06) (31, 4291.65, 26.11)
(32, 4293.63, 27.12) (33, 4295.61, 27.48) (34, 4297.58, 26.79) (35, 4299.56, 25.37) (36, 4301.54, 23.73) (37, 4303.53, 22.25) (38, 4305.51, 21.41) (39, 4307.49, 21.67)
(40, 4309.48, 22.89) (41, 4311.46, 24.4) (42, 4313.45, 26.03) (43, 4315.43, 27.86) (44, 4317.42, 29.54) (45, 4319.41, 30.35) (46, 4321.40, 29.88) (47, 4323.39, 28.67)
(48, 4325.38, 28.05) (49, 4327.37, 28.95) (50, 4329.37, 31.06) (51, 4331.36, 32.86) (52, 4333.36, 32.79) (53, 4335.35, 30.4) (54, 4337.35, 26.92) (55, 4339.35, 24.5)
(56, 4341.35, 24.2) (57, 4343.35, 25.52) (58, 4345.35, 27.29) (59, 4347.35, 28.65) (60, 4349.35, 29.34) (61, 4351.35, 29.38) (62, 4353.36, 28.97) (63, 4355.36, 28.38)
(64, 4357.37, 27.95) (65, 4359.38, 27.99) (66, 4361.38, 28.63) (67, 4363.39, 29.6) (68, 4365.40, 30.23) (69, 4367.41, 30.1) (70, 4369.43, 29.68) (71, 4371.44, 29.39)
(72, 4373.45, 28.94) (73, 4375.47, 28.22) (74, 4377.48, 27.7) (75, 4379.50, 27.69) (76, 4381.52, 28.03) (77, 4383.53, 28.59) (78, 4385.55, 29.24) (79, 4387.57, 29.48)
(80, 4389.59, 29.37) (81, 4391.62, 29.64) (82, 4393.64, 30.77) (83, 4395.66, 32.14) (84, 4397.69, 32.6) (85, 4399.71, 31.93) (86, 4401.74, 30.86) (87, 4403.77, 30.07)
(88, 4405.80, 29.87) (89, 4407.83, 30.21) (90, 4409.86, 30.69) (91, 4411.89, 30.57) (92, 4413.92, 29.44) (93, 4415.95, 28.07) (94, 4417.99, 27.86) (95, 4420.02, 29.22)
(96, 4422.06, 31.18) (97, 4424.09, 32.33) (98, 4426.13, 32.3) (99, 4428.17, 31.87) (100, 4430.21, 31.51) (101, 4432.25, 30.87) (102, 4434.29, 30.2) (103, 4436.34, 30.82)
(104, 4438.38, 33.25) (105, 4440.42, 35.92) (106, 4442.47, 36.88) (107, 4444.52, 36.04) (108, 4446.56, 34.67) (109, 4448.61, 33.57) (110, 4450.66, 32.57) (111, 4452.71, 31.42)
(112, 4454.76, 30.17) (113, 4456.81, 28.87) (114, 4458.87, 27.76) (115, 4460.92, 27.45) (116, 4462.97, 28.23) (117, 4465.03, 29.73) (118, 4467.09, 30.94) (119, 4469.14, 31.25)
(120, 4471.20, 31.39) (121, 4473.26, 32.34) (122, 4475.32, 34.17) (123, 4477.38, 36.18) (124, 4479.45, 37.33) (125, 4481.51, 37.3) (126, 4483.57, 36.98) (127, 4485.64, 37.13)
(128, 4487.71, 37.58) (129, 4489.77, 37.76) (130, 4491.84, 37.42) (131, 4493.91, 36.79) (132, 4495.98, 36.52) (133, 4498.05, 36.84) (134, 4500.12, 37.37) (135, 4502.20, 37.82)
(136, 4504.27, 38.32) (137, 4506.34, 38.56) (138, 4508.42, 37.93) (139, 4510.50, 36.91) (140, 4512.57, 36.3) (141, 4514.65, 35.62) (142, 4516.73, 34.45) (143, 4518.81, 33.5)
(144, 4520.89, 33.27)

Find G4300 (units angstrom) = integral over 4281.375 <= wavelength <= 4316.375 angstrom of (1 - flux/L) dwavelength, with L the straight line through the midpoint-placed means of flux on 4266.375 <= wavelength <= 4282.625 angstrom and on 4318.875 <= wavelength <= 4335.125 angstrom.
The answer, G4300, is 4.1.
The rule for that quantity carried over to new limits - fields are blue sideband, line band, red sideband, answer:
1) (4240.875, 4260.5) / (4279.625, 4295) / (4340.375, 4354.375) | 1.8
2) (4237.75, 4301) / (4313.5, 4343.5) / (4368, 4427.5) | -0.4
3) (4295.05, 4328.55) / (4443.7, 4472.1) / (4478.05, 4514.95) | 3.2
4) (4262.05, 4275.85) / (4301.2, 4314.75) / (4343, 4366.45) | 2.2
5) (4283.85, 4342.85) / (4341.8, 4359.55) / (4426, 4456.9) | 0.2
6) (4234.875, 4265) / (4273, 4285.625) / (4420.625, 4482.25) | 1.8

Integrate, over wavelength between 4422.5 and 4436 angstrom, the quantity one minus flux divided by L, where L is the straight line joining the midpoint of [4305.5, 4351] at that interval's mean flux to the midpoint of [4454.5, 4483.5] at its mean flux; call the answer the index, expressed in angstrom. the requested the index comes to -0.34 angstrom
